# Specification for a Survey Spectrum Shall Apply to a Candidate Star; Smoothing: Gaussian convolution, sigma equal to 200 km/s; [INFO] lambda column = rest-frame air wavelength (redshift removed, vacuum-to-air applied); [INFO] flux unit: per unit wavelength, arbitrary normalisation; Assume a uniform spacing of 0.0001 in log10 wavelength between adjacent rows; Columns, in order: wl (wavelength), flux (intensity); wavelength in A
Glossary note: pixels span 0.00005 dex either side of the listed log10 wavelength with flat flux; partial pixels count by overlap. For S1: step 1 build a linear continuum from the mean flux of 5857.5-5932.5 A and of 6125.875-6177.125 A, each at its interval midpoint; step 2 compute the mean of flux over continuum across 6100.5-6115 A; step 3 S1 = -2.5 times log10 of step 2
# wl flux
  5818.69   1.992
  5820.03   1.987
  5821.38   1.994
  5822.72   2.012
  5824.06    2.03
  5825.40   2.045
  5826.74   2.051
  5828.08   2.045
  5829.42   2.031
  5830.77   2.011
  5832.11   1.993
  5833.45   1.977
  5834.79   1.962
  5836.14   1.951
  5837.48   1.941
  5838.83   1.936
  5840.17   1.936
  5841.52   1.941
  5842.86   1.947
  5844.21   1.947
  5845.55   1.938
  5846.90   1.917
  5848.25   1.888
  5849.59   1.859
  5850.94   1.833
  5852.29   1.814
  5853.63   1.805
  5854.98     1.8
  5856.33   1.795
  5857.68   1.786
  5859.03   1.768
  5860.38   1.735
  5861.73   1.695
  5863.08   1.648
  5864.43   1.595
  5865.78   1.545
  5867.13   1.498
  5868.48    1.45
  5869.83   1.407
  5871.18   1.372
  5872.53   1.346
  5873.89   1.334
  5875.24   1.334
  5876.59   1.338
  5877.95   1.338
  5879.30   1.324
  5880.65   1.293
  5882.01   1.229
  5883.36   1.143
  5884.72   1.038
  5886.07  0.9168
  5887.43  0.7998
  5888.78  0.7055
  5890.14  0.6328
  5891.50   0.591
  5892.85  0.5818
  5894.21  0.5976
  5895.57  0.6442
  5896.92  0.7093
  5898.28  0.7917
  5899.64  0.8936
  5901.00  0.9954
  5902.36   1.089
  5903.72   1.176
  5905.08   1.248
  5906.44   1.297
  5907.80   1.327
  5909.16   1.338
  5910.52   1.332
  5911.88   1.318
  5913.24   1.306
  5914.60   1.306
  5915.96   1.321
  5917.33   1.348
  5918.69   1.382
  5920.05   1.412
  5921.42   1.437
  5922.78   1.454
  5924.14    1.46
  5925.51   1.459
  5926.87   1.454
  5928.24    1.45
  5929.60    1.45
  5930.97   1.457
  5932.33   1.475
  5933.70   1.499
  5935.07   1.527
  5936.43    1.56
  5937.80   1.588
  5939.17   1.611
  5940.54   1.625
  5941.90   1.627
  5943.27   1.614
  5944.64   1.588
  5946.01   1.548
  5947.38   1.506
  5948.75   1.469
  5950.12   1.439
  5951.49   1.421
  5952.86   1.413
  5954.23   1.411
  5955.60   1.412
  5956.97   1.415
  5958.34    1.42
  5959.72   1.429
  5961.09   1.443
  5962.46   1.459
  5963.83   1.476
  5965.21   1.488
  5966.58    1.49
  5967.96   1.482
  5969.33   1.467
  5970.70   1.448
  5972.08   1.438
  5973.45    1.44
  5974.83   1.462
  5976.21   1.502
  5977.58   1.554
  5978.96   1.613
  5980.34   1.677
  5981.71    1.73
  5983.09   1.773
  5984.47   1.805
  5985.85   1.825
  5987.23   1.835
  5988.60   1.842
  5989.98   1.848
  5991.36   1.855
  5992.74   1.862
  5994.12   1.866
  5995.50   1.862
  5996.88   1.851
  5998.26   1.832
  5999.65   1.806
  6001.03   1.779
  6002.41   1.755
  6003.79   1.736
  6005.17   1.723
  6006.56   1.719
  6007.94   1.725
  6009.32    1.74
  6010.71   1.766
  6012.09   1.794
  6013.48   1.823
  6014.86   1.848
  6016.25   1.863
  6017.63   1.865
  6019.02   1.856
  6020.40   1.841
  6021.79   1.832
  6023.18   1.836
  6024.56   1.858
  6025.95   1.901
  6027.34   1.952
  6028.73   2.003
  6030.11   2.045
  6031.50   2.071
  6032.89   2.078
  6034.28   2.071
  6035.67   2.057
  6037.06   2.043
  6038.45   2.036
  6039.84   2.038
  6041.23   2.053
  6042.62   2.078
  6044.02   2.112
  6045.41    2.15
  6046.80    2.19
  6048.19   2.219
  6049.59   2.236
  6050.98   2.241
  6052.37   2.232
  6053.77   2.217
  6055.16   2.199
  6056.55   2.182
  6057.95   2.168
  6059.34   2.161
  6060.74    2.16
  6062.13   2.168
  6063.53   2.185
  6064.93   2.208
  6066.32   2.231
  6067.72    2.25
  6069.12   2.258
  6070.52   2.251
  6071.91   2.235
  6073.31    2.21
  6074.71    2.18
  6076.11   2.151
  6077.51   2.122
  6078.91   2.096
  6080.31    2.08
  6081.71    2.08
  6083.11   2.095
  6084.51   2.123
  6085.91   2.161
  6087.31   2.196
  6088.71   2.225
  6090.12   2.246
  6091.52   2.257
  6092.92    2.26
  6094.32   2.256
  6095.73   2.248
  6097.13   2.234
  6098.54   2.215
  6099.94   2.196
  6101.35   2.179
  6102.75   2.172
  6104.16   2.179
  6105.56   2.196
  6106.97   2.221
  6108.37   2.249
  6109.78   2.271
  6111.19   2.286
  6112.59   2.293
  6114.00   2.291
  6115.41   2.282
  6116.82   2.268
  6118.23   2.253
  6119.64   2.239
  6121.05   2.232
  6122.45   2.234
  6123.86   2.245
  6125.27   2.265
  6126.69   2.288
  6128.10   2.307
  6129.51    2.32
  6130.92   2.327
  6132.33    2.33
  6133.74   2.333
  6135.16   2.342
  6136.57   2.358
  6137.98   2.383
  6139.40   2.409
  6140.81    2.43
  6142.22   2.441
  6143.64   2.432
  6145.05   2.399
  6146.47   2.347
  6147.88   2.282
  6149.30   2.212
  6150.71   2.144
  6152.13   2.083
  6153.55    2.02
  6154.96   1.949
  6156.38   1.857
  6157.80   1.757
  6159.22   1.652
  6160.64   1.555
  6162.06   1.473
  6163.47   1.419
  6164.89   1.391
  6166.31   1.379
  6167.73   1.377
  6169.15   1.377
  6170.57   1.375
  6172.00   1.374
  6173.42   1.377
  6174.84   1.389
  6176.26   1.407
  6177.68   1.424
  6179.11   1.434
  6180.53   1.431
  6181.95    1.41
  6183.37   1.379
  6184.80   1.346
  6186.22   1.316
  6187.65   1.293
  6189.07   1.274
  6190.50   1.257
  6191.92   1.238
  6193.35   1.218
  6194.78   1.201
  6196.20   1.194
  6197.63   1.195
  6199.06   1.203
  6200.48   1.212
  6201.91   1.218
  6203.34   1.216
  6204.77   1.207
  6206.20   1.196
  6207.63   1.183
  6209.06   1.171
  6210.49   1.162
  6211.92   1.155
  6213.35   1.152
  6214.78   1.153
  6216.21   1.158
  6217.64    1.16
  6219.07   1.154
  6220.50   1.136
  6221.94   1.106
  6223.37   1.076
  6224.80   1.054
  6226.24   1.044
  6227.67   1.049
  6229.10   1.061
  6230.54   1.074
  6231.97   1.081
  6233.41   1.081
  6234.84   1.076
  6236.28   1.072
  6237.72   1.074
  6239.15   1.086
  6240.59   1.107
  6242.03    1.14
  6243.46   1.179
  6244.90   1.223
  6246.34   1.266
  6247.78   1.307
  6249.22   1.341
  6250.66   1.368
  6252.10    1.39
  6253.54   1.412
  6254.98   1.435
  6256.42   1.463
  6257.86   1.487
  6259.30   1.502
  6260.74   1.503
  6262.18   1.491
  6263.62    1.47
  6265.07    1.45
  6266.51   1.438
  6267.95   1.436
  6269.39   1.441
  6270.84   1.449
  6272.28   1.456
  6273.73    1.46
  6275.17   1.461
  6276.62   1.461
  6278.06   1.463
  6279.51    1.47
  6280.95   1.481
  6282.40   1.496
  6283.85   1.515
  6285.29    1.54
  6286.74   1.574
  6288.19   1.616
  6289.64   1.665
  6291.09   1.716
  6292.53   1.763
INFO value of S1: -0.22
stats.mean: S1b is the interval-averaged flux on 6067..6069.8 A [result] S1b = 2.25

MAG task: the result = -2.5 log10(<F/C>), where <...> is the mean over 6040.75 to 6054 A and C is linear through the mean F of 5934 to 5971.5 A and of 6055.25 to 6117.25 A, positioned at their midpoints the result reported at -0.091 mag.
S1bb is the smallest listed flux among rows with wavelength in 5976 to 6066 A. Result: 1.502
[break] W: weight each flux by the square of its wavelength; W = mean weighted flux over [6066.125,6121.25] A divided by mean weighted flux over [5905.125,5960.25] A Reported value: 1.6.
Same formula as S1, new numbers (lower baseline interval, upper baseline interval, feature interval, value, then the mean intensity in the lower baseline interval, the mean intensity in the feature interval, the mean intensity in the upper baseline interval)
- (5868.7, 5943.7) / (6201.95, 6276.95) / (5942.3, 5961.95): -0.18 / 1.24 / 1.47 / 1.25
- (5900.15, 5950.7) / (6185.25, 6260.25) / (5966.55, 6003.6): -0.23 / 1.42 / 1.7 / 1.2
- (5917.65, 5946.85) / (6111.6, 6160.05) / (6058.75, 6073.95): -0.12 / 1.51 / 2.21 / 2.23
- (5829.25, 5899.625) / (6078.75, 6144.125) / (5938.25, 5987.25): 0.17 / 1.48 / 1.53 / 2.26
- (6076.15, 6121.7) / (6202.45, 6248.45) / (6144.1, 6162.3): -0.14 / 2.21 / 2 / 1.14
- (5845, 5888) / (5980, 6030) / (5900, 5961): 0.17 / 1.52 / 1.42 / 1.82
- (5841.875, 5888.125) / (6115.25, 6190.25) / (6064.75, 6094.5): -0.21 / 1.55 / 2.19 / 1.89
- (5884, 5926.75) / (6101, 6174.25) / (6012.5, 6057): -0.23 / 1.1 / 2.03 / 2.07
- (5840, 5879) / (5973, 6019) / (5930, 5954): 0.13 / 1.67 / 1.52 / 1.76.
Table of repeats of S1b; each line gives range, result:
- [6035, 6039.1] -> 2.05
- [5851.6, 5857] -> 1.8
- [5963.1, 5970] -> 1.48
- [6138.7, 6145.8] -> 2.42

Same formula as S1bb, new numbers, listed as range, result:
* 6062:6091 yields 2.08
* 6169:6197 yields 1.194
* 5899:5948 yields 0.8936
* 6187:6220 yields 1.152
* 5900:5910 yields 0.9954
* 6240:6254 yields 1.107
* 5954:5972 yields 1.411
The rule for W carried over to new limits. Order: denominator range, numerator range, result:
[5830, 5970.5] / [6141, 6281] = 1.08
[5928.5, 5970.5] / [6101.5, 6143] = 1.62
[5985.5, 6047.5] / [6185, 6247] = 0.65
